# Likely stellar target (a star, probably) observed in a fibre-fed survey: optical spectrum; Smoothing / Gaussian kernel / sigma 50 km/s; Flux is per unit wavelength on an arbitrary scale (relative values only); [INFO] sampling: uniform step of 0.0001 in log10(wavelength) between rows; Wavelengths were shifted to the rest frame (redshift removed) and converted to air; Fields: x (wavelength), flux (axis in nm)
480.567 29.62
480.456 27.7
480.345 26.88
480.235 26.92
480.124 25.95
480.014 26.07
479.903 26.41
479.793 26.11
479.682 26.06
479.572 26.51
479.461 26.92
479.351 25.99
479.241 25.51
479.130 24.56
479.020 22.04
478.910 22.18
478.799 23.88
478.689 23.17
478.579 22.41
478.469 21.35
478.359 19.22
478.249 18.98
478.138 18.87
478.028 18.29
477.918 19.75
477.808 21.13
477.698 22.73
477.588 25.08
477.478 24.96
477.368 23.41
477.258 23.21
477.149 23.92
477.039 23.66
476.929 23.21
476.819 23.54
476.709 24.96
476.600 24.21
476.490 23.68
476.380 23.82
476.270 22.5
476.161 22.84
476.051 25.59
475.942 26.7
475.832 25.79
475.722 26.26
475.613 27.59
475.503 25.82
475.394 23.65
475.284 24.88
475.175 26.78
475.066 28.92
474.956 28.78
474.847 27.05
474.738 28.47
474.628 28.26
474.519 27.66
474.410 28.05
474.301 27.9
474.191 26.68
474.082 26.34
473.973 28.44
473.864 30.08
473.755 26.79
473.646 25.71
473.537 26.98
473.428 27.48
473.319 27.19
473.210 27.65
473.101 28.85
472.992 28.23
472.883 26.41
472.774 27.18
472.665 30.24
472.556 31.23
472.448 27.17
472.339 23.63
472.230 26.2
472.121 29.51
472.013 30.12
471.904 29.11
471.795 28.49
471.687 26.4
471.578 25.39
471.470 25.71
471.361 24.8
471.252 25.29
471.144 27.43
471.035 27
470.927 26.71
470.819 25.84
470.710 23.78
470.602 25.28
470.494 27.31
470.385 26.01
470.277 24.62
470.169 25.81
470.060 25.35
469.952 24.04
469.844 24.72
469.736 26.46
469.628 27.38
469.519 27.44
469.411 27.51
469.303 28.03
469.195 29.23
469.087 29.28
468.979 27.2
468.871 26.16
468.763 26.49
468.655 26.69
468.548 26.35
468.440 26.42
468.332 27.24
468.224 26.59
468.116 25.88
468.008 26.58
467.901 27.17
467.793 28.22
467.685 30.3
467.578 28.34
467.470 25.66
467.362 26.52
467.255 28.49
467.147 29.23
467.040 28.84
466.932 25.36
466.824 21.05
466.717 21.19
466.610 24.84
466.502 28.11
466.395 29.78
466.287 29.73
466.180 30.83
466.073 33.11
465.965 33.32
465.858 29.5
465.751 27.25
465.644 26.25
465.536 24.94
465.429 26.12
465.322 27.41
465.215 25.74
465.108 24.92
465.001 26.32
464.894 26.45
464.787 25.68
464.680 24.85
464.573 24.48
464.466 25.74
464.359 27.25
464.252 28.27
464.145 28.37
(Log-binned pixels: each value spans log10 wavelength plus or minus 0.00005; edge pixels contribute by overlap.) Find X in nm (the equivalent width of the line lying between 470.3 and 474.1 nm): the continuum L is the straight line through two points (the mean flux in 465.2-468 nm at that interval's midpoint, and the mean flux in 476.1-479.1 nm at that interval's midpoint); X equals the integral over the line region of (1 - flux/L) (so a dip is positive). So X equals -0.33 nm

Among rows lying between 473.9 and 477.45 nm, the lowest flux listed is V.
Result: 22.5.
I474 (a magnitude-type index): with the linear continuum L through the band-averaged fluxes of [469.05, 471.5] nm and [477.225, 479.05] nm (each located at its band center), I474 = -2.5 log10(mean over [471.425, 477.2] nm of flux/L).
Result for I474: -0.11 mag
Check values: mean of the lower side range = 26.3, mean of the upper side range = 21.8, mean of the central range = 26.6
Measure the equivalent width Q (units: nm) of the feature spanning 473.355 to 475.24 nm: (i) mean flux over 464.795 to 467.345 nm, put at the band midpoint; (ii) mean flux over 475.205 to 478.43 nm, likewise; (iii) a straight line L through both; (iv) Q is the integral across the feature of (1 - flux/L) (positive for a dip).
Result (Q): -0.26 nm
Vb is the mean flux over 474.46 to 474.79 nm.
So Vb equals 28.1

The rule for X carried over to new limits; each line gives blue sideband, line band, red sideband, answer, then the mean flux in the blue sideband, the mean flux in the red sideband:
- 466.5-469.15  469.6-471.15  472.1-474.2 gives 0.08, 26.7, 27.6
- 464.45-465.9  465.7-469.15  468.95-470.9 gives -0.17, 26.1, 26.4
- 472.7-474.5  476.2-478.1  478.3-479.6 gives 0.14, 27.5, 23.6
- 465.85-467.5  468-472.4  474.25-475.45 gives 0.17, 27.8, 27.3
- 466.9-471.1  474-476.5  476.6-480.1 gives -0.18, 26.8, 23.4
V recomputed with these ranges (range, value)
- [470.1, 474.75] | 23.63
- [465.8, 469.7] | 21.05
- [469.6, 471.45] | 23.78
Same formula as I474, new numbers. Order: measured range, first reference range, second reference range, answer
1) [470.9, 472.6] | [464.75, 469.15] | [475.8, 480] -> -0.06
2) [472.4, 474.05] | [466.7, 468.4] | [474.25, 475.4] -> -0.03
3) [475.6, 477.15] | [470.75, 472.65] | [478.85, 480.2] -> 0.07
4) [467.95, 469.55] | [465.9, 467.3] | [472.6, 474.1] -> 0.03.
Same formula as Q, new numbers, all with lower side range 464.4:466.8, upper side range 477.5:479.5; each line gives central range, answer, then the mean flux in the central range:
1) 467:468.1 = -0.06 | 27.9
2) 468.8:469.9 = -0.07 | 27.3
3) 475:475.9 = -0.11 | 26.2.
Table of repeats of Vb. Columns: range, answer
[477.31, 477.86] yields 23.5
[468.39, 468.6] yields 26.4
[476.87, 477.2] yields 23.6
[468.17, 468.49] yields 26.7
